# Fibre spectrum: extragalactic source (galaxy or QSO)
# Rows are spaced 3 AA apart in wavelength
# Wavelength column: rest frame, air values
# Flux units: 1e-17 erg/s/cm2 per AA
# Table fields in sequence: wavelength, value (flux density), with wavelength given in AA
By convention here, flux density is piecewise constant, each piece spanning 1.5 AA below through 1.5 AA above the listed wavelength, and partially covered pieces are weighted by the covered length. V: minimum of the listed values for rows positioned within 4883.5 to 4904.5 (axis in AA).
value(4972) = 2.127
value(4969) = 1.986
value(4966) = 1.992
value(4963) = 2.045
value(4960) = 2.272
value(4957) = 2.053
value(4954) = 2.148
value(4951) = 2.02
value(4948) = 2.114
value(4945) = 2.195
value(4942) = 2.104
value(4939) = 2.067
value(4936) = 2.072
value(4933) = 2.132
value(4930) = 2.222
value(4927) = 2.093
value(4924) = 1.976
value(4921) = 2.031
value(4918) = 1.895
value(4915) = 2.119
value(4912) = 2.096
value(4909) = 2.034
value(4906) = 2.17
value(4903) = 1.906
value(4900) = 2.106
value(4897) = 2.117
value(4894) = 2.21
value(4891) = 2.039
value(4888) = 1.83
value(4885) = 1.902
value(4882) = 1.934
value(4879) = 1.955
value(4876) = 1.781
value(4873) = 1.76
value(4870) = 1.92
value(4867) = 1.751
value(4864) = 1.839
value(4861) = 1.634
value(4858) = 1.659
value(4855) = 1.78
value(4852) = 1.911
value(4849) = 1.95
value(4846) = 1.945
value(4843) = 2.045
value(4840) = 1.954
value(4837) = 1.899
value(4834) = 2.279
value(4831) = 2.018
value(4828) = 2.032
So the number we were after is 1.83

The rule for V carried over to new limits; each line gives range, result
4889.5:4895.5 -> 2.039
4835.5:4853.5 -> 1.899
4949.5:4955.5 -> 2.02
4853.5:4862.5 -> 1.634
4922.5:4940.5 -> 1.976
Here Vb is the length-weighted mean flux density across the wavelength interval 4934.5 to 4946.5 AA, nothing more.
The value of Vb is 2.11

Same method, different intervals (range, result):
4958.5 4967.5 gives 2.1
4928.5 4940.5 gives 2.12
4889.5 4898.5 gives 2.12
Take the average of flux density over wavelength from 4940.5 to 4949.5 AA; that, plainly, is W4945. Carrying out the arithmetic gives 2.14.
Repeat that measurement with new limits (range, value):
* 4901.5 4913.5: 2.05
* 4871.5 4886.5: 1.87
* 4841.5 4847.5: 1.99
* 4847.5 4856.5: 1.88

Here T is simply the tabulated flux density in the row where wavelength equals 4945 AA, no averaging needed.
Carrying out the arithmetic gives 2.195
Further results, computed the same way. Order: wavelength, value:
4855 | 1.78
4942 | 2.104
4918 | 1.895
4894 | 2.21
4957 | 2.053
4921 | 2.031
